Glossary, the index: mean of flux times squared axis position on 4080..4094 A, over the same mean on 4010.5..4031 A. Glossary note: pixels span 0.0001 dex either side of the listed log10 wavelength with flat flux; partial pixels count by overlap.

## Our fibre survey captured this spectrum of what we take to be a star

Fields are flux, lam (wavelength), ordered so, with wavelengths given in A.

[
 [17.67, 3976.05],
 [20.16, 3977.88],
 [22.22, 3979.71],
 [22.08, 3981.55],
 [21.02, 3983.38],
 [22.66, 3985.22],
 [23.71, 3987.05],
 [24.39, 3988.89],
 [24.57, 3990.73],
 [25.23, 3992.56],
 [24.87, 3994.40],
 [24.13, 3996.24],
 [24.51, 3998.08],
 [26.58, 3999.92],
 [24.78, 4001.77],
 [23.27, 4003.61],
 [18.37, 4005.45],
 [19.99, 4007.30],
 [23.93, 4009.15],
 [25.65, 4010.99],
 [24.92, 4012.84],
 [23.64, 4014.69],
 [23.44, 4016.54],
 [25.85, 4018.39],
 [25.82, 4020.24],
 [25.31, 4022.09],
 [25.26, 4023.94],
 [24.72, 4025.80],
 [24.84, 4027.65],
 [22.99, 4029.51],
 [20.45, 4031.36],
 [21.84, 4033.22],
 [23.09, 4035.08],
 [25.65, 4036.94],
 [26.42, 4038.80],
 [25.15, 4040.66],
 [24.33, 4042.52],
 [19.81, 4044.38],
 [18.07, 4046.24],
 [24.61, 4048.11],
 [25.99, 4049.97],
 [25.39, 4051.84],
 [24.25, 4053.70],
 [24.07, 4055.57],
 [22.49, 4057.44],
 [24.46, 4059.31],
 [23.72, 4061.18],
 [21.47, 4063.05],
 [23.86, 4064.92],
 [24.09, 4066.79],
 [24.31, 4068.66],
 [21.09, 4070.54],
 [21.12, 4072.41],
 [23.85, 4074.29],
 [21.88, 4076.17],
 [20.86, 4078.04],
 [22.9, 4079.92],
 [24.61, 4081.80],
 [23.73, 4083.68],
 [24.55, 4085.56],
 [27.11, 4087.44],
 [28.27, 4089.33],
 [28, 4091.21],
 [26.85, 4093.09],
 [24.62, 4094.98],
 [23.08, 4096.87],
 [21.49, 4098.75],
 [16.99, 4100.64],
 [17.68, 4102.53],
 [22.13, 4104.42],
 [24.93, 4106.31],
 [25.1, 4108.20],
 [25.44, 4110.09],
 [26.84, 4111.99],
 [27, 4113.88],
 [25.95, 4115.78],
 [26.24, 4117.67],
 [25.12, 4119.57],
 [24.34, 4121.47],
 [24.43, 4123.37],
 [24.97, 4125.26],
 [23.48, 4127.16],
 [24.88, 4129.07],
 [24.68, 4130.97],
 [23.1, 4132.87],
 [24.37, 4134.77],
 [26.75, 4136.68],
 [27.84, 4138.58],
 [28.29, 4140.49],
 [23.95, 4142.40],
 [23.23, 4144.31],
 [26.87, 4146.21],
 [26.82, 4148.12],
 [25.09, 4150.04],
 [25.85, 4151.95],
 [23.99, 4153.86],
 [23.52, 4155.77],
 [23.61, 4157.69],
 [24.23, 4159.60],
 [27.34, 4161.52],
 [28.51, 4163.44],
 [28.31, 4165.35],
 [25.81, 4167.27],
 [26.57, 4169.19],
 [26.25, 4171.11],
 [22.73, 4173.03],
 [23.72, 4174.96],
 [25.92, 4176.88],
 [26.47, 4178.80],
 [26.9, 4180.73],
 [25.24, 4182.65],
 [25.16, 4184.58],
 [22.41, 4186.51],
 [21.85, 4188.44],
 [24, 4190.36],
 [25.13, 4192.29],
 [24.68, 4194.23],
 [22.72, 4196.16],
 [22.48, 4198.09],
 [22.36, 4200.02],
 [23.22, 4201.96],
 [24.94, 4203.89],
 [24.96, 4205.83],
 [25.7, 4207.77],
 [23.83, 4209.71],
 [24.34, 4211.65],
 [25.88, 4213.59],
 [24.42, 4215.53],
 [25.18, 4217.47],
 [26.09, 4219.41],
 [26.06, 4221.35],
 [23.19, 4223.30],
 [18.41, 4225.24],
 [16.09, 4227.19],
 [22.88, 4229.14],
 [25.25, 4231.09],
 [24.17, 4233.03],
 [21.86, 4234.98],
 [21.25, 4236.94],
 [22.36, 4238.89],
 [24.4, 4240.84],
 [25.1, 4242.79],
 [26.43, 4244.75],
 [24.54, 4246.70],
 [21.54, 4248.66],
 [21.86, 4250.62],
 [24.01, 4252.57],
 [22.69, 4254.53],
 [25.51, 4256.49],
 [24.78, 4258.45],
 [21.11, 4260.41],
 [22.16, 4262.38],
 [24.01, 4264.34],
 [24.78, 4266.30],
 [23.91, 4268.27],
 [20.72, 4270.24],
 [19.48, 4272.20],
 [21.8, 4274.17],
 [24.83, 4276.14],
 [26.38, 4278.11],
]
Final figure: 1.09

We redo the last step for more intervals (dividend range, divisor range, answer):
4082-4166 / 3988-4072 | 1.10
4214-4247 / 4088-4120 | 1.02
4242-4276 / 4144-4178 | 0.95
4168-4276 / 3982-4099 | 1.08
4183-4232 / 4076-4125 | 1.03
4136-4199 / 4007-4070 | 1.13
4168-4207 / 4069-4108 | 1.10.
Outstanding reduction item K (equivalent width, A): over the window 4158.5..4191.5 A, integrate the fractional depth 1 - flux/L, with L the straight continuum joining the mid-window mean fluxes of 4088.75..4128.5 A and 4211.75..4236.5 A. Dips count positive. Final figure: -2.2 A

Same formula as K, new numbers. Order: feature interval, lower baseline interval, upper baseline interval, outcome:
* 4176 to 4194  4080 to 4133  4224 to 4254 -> -1.04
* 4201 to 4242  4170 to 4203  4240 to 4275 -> 0.34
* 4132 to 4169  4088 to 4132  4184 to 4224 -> -2.00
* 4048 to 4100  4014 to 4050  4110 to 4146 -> 1.07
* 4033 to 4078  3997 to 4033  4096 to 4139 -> 1.20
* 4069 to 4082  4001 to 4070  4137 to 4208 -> 0.96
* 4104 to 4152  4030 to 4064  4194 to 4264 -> -3.84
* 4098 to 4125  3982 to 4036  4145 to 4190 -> 0.98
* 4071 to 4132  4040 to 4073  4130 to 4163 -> 0.37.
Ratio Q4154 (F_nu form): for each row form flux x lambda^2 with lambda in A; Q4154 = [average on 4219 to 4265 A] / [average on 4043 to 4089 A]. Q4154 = 1.08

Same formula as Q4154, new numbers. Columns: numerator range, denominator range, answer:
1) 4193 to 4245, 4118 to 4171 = 0.96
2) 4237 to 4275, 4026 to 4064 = 1.09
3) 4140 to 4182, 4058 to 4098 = 1.11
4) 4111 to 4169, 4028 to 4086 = 1.14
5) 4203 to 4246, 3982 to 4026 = 1.10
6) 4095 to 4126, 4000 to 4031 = 1.05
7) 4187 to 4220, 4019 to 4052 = 1.10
